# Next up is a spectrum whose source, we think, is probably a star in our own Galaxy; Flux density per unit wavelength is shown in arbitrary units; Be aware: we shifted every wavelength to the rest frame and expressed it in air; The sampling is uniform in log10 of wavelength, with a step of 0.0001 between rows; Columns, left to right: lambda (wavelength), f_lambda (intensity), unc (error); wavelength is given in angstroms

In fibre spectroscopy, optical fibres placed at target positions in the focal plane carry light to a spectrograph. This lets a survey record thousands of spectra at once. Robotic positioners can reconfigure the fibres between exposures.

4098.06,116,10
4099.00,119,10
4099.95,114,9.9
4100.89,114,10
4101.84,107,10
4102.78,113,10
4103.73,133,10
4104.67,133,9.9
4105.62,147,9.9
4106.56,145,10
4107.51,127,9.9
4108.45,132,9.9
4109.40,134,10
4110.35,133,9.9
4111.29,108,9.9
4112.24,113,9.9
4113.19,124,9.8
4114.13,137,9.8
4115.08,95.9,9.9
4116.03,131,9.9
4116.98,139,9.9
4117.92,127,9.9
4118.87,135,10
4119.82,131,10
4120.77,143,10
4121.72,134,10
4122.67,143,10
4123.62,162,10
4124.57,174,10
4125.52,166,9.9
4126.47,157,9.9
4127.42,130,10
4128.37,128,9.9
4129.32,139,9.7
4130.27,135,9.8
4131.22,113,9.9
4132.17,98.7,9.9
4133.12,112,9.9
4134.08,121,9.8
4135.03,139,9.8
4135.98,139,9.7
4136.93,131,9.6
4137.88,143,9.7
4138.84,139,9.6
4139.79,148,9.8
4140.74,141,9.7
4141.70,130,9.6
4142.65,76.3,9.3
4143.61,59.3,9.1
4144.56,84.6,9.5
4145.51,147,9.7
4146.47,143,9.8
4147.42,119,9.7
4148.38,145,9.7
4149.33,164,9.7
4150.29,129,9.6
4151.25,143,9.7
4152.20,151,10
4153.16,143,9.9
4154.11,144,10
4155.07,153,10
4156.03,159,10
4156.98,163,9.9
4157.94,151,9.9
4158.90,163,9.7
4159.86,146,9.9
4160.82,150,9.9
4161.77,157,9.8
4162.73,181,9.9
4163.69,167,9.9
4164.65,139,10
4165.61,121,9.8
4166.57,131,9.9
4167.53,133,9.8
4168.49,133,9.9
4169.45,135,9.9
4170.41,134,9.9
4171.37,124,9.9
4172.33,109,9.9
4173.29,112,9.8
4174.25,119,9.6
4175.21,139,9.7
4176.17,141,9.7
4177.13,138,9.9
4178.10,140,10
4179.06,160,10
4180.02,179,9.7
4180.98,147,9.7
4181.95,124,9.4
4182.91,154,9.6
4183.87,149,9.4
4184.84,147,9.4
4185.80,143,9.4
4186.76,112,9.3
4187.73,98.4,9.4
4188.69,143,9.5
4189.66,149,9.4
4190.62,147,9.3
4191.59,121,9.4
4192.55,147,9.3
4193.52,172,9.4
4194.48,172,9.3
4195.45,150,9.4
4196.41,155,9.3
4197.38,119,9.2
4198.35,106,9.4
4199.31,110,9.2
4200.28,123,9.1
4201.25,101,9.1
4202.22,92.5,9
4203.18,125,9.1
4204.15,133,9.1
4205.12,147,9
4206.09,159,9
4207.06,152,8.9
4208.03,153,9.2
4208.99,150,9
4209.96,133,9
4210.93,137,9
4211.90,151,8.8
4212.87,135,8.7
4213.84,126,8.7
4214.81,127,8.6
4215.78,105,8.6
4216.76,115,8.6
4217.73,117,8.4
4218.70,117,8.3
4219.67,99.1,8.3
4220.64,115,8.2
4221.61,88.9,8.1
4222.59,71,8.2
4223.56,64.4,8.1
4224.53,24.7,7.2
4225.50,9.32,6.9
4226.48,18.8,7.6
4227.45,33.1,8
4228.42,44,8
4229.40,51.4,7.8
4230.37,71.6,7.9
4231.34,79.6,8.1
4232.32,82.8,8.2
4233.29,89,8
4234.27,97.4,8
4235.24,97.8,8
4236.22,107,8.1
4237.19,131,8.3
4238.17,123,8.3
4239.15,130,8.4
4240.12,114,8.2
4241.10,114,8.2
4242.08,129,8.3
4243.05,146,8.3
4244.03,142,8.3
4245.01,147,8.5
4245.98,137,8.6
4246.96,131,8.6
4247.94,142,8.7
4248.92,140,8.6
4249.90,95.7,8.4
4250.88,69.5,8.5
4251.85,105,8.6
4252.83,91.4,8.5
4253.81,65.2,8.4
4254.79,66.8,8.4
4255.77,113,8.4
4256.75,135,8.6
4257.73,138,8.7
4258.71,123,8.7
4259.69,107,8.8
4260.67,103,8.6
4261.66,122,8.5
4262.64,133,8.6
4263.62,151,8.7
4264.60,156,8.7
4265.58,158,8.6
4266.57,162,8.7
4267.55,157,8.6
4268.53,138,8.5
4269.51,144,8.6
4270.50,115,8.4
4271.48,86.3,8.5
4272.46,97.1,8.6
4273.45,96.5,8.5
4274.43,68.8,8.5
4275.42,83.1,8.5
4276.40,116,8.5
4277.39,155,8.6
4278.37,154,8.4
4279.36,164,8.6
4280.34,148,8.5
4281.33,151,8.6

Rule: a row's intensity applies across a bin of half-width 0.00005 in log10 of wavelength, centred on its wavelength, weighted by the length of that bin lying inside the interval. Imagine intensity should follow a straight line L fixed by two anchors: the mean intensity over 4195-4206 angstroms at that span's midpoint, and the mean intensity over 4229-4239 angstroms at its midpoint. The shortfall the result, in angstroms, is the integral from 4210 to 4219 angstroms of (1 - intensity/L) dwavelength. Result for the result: -1.1 angstroms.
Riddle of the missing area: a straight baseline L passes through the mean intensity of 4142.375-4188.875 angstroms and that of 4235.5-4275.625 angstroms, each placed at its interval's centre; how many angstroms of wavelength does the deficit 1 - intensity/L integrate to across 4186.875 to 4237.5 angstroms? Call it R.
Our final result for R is 7.2 angstroms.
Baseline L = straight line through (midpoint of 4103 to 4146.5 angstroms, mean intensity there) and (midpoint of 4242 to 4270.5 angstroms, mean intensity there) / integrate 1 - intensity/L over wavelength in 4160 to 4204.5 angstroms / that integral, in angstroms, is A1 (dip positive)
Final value -2.9 angstroms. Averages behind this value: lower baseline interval 130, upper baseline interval 126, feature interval 137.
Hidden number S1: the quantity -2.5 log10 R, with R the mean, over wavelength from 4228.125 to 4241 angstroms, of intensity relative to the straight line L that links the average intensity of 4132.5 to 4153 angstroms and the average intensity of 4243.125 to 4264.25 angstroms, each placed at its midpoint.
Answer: 0.25 mag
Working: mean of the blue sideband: 129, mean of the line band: 95.1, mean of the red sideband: 118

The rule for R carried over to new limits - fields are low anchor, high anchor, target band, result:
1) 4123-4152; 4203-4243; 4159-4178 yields -2.4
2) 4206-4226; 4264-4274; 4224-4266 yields 6.5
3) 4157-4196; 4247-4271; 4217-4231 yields 6.8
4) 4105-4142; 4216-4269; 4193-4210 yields -3.1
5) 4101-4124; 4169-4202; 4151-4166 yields -2.1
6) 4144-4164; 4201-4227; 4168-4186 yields -0.8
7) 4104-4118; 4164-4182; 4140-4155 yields 0.4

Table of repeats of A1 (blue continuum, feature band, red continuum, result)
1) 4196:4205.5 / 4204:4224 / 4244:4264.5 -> -0.63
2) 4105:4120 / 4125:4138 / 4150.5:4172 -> 0.31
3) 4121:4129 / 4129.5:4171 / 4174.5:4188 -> 2.59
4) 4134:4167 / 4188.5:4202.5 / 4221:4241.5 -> -3.81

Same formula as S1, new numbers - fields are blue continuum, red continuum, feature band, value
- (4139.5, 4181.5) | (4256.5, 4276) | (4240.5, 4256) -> 0.10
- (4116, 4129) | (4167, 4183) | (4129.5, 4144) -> 0.16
